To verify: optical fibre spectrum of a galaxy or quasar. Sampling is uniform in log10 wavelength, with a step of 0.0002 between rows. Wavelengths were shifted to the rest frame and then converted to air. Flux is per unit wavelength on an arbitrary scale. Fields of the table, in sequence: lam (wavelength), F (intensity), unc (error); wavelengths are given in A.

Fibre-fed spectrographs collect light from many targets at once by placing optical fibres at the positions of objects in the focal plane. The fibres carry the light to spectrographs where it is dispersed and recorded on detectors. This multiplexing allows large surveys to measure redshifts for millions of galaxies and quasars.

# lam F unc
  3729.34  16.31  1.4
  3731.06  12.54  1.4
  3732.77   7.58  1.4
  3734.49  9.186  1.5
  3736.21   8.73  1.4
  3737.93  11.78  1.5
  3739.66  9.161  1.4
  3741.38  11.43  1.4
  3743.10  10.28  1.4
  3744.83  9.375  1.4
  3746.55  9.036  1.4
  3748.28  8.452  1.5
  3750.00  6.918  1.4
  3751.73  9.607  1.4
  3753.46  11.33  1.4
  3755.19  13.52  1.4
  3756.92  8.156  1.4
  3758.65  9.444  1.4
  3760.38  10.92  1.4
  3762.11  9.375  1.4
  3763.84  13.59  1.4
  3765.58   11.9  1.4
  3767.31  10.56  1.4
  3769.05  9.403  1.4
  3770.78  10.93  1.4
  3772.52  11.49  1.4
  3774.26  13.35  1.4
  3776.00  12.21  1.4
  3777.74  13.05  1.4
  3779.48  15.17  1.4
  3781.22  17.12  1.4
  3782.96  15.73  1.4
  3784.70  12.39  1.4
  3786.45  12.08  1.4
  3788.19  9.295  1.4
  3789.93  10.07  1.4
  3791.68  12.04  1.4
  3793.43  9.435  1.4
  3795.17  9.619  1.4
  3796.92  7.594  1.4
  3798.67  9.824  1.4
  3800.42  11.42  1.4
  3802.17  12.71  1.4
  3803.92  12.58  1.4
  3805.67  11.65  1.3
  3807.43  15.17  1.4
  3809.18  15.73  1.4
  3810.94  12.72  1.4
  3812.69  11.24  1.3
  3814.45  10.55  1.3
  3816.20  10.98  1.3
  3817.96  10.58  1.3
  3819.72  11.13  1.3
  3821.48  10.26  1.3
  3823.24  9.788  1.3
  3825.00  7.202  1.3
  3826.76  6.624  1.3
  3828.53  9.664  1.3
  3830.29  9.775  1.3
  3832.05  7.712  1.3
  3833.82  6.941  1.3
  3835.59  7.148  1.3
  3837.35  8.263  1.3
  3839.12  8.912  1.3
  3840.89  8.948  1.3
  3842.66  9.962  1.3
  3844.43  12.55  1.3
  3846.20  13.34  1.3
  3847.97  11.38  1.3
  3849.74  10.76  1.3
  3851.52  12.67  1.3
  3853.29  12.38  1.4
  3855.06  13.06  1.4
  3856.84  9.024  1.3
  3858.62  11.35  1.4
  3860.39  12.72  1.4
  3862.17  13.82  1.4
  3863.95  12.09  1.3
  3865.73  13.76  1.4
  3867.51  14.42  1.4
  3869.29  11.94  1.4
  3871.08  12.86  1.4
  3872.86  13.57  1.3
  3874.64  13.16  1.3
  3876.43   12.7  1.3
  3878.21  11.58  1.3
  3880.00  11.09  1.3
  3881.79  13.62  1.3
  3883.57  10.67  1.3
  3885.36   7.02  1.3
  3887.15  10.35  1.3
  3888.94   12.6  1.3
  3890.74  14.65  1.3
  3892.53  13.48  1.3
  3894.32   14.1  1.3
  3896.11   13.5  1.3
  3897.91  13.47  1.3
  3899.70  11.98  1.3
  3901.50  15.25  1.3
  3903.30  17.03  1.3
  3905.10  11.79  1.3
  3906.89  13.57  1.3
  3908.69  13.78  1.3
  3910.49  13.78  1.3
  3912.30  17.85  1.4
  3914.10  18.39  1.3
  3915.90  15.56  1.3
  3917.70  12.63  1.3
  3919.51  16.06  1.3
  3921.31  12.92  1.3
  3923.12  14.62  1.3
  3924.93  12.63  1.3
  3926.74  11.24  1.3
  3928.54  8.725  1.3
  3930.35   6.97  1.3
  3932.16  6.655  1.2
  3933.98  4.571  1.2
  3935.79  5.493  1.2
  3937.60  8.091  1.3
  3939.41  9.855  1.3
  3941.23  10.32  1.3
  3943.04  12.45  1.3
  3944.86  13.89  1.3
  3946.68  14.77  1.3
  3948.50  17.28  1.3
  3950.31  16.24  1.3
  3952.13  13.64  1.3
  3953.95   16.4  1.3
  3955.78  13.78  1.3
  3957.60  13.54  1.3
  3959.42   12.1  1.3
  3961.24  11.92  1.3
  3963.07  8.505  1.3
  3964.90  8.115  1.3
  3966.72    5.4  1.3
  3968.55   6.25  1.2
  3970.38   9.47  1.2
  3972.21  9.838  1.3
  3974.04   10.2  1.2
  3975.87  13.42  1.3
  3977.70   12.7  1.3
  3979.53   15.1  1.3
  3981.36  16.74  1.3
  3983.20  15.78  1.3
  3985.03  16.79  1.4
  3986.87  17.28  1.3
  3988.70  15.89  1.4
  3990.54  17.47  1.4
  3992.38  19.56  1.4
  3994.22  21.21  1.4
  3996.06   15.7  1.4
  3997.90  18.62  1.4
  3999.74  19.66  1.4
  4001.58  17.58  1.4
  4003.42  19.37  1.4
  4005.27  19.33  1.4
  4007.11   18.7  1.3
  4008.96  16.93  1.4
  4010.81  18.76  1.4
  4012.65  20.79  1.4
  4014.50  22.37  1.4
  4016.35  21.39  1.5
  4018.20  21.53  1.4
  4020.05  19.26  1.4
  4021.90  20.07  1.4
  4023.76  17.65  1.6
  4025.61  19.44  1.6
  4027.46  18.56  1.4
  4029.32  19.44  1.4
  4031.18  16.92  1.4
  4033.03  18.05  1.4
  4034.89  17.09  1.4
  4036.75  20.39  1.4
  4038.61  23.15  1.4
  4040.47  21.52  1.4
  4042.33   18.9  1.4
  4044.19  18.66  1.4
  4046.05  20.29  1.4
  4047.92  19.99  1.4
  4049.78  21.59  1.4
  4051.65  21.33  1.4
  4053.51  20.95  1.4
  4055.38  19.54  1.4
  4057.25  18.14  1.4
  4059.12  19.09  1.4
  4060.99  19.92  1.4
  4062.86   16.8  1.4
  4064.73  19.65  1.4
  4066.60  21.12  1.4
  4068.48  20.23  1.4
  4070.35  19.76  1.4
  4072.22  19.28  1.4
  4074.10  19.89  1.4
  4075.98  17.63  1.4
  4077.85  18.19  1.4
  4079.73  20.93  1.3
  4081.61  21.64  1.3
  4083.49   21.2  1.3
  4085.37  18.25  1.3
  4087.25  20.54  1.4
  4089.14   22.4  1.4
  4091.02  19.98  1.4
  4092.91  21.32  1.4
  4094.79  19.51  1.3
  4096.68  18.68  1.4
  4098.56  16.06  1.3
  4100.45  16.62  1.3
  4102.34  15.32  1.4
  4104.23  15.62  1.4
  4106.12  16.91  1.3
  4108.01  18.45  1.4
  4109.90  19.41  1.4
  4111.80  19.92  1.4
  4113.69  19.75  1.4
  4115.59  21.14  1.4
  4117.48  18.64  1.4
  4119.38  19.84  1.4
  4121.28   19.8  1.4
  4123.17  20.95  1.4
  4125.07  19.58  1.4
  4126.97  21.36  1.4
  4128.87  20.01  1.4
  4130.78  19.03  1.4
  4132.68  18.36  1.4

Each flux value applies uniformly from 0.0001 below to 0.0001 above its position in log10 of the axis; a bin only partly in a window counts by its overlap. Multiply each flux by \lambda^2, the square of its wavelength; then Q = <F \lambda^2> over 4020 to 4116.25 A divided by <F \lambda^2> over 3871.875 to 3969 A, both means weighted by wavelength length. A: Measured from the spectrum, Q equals 1.70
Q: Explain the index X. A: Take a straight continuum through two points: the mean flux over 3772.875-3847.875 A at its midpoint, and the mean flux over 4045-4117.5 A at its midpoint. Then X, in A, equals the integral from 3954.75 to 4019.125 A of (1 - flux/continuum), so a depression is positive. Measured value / 4.2 A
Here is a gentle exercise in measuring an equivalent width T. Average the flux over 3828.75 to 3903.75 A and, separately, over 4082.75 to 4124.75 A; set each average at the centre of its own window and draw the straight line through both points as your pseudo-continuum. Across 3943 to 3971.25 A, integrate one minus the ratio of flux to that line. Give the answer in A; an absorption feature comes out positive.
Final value 4.7 A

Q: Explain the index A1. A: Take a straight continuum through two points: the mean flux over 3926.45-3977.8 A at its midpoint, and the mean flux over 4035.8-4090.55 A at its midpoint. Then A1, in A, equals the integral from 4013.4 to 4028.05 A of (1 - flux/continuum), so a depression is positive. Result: -3.2 A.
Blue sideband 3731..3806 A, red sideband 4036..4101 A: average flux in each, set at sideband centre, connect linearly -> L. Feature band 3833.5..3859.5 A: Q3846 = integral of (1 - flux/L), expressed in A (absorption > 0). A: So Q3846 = 5.4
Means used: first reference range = 10.9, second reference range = 19.8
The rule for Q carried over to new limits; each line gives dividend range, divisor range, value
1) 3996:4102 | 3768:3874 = 1.93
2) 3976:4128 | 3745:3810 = 1.92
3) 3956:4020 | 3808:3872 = 1.54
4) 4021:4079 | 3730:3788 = 2.04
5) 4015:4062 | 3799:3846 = 2.11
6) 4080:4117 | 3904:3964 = 1.67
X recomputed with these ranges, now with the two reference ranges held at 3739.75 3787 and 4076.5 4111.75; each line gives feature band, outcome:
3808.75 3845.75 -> 8.58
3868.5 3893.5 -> 3.45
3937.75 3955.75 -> 2.25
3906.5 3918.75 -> -0.32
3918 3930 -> 2.07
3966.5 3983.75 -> 4.88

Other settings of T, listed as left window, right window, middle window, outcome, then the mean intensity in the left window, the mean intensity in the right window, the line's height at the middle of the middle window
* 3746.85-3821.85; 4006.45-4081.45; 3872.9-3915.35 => 4.58 A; 11.4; 19.6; 14.9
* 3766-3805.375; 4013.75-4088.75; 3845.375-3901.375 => 7.71 A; 11.7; 19.8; 14.4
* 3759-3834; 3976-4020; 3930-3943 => 6.71 A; 11.2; 18.2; 16.1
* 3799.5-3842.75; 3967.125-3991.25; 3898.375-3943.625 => 0.44 A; 10.3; 13.4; 12.3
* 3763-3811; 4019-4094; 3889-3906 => 1.53 A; 12.1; 19.7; 15.2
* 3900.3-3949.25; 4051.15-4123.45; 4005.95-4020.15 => -3.35 A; 12.4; 19.3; 16.2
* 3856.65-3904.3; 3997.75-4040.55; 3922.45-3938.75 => 6.88 A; 12.7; 19.4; 15.1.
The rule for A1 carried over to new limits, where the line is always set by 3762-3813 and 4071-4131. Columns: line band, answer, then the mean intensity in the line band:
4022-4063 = -3.5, 19.5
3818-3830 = 3.4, 9.24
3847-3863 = 2.0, 11.9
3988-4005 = -1.5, 18.4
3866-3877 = 0.6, 13.2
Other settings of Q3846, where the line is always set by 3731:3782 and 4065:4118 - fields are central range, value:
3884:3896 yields 1.8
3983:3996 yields -0.8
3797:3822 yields 0.8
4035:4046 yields -1.4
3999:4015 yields -1.9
